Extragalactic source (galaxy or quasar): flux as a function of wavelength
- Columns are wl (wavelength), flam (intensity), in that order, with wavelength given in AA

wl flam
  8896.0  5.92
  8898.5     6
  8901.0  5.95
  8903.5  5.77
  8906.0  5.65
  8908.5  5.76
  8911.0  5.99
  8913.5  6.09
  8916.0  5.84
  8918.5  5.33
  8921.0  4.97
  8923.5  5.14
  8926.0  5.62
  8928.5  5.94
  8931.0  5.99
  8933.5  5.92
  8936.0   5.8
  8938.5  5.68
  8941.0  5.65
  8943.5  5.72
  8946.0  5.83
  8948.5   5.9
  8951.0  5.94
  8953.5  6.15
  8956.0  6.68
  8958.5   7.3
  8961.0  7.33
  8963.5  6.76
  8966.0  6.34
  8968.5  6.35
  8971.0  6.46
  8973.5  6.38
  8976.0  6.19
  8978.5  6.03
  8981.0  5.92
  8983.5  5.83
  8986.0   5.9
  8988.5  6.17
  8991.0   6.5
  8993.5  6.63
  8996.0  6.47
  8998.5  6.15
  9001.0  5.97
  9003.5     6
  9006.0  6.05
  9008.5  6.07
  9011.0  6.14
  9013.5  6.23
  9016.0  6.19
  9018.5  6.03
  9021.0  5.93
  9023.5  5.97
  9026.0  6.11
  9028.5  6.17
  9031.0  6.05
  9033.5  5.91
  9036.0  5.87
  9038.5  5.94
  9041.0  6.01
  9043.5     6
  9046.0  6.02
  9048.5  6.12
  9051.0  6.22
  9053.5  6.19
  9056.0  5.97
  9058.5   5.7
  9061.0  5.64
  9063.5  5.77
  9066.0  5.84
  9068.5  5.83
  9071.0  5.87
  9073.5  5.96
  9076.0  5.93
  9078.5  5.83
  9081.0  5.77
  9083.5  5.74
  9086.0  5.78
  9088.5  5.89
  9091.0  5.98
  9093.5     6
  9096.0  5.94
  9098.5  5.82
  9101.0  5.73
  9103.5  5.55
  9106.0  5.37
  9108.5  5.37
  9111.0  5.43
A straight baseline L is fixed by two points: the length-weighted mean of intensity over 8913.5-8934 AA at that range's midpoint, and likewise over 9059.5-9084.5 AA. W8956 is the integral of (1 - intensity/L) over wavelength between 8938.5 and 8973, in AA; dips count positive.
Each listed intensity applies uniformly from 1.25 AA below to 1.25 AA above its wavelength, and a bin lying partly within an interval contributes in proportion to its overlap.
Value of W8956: -4.0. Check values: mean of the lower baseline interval 5.61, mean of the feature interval 6.32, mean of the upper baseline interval 5.82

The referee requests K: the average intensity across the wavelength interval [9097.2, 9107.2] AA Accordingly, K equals 5.62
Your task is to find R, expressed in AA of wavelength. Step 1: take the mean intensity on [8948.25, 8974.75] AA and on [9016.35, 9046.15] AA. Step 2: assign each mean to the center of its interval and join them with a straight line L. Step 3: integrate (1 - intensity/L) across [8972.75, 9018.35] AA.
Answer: 0.9 AA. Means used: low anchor 6.53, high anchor 6.01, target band 6.15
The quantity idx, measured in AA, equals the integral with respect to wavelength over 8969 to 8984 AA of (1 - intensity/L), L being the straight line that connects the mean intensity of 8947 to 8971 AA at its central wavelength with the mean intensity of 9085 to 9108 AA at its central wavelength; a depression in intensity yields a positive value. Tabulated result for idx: 0.61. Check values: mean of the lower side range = 6.52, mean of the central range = 6.16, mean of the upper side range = 5.77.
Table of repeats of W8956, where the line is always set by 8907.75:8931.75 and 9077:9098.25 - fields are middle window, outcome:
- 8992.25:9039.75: -2.7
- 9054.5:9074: 0.0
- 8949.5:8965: -2.6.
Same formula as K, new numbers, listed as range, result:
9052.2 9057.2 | 6.08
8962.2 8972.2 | 6.48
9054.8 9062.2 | 5.77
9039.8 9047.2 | 6.01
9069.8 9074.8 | 5.92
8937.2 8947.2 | 5.72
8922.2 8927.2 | 5.37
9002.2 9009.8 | 6.04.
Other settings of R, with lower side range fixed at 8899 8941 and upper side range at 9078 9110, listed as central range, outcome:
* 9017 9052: -1.8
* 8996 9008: -0.7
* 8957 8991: -3.9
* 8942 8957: -0.8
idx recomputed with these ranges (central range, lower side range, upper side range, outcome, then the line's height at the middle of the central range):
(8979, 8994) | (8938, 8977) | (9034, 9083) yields 0.15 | 6.19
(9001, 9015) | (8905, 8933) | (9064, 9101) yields -0.76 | 5.78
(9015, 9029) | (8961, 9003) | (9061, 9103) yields 0.11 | 6.11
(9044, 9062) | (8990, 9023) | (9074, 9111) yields -0.11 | 5.95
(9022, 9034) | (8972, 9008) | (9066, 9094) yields -0.03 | 6.03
